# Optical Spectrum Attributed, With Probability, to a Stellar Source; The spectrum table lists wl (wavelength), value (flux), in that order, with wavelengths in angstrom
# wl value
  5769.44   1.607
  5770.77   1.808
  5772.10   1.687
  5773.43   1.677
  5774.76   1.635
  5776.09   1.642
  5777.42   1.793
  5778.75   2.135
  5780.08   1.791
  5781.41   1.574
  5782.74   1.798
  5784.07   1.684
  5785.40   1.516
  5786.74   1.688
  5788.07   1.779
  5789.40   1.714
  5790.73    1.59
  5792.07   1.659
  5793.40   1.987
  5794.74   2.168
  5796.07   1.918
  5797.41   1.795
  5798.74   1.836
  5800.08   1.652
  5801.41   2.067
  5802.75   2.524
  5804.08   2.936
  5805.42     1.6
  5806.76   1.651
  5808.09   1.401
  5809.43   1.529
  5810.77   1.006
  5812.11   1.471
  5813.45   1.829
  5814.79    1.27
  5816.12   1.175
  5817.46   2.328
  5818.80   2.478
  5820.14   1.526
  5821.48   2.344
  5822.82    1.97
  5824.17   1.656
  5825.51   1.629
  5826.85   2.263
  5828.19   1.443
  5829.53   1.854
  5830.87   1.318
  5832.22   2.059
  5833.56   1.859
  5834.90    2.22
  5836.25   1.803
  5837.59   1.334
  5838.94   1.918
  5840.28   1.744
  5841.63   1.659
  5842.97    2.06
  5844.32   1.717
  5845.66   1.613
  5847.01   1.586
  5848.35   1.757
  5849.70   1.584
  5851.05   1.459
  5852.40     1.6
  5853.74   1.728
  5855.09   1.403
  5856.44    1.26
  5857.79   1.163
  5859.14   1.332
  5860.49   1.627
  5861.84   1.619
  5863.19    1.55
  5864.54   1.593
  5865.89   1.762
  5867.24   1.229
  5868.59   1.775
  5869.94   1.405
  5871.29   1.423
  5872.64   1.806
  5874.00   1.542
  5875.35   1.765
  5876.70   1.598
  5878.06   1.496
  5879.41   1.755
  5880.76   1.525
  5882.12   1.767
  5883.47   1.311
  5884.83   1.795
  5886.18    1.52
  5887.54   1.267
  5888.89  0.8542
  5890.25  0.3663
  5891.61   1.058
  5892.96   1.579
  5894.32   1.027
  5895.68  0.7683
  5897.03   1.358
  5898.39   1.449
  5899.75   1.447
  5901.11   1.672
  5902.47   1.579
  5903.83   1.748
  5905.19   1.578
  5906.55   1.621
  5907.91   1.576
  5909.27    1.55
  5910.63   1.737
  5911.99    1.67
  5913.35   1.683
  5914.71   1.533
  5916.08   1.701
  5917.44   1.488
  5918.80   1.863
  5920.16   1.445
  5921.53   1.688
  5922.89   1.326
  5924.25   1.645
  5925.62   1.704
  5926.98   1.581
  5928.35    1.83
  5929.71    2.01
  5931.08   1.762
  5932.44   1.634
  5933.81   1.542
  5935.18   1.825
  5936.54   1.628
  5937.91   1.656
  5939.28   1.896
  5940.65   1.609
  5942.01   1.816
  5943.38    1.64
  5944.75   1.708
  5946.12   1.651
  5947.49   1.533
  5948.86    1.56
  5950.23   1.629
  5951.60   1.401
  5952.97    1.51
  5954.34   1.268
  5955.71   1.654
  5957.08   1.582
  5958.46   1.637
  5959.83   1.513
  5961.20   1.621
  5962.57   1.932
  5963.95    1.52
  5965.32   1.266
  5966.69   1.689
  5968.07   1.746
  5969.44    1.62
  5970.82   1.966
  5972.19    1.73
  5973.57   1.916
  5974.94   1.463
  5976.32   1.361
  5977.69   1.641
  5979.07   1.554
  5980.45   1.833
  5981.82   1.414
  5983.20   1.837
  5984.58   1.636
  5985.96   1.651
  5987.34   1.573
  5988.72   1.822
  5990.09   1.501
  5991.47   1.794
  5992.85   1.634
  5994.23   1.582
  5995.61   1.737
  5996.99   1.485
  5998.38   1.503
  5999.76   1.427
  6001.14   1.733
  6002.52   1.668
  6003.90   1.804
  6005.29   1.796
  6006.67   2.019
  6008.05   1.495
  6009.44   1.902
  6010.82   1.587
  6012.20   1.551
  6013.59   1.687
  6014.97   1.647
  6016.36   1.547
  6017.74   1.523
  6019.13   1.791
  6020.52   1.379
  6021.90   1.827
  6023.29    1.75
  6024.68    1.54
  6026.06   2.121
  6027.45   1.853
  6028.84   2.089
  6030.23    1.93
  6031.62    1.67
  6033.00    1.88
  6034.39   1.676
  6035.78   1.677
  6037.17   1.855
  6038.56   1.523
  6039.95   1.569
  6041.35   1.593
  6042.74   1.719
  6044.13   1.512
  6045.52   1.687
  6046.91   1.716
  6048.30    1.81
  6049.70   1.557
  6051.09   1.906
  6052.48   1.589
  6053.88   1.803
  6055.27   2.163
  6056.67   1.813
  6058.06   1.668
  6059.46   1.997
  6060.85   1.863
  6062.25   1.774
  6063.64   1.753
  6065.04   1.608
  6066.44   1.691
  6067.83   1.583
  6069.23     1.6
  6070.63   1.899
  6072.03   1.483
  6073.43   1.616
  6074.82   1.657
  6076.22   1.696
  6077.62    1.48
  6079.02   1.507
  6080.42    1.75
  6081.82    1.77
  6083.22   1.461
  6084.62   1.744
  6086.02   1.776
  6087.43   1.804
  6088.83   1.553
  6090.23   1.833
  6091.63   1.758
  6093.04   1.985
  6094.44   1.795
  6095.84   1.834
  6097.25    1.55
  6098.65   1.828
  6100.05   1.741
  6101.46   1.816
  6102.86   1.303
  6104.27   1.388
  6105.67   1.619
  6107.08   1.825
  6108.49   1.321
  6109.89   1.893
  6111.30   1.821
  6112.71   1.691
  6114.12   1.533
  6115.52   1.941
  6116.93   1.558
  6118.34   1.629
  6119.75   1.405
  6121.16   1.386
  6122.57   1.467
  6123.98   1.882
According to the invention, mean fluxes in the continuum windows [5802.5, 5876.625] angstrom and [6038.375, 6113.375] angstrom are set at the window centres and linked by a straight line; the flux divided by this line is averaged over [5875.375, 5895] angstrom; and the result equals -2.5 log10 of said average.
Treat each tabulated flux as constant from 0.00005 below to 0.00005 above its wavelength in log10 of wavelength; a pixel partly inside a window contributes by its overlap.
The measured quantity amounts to 0.23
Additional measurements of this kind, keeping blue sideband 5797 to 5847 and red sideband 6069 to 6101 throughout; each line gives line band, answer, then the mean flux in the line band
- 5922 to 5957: 0.073 mag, 1.64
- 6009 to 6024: 0.050 mag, 1.65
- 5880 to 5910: 0.267 mag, 1.38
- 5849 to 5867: 0.183 mag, 1.51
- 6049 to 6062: -0.063 mag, 1.82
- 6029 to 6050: 0.010 mag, 1.7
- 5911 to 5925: 0.100 mag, 1.61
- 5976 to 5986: 0.075 mag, 1.62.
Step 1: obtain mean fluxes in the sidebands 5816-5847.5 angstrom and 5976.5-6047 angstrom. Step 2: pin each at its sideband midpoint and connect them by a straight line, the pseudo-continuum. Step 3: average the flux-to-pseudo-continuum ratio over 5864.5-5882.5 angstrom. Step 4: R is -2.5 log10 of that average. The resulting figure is 0.12 mag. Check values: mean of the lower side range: 1.83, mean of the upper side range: 1.68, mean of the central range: 1.6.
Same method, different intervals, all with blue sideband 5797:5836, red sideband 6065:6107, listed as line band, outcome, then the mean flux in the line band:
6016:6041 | -0.02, 1.73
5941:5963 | 0.09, 1.6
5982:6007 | 0.04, 1.67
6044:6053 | 0.00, 1.7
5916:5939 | 0.06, 1.67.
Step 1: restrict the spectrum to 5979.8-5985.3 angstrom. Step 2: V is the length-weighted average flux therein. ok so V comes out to 1.68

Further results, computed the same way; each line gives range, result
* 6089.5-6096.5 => 1.84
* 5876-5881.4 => 1.6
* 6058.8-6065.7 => 1.8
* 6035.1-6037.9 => 1.76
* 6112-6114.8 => 1.61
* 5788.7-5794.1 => 1.74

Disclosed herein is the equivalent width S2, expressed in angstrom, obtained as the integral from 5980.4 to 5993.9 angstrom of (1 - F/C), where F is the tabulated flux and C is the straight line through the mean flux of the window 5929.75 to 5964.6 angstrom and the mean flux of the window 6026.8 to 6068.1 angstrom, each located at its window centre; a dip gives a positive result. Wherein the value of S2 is 0.2 angstrom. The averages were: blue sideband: 1.64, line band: 1.66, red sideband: 1.75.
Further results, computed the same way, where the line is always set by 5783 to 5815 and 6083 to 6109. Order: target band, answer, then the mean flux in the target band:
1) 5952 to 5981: 1.8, 1.62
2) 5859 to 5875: 1.7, 1.57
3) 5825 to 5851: 0.1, 1.75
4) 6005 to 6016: 0.1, 1.7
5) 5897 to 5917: 1.6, 1.6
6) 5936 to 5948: 0.3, 1.68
